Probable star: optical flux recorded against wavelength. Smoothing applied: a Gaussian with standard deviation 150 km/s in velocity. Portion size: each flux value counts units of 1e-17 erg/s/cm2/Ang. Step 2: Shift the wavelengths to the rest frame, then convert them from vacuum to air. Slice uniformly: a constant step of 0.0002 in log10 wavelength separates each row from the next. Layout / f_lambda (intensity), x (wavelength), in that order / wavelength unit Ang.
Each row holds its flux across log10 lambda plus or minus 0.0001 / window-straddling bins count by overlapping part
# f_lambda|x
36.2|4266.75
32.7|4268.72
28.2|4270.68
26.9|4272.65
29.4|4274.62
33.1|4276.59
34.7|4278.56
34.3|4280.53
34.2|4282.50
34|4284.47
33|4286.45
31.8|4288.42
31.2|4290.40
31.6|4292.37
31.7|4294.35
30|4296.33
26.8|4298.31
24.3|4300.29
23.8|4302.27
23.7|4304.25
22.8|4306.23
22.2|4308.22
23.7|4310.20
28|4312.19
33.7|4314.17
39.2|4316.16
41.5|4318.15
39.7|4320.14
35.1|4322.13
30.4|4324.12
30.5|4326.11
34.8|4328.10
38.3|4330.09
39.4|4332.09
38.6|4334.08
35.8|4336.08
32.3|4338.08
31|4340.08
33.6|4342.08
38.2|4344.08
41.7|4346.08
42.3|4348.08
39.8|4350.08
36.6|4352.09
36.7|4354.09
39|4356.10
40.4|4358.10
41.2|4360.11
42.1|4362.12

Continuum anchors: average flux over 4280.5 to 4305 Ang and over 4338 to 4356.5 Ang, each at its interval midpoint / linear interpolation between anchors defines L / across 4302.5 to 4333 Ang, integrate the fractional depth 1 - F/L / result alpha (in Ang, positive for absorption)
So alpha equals 1.3 Ang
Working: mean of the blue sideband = 29.9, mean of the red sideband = 37.3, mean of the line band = 32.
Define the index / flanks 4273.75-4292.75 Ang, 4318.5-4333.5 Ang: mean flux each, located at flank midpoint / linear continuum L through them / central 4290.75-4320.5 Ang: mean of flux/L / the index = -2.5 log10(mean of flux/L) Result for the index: 0.17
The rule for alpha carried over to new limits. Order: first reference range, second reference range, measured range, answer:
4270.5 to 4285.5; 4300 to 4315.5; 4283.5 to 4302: -0.8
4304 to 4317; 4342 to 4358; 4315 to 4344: -2.6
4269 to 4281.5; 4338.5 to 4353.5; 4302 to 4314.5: 3.3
